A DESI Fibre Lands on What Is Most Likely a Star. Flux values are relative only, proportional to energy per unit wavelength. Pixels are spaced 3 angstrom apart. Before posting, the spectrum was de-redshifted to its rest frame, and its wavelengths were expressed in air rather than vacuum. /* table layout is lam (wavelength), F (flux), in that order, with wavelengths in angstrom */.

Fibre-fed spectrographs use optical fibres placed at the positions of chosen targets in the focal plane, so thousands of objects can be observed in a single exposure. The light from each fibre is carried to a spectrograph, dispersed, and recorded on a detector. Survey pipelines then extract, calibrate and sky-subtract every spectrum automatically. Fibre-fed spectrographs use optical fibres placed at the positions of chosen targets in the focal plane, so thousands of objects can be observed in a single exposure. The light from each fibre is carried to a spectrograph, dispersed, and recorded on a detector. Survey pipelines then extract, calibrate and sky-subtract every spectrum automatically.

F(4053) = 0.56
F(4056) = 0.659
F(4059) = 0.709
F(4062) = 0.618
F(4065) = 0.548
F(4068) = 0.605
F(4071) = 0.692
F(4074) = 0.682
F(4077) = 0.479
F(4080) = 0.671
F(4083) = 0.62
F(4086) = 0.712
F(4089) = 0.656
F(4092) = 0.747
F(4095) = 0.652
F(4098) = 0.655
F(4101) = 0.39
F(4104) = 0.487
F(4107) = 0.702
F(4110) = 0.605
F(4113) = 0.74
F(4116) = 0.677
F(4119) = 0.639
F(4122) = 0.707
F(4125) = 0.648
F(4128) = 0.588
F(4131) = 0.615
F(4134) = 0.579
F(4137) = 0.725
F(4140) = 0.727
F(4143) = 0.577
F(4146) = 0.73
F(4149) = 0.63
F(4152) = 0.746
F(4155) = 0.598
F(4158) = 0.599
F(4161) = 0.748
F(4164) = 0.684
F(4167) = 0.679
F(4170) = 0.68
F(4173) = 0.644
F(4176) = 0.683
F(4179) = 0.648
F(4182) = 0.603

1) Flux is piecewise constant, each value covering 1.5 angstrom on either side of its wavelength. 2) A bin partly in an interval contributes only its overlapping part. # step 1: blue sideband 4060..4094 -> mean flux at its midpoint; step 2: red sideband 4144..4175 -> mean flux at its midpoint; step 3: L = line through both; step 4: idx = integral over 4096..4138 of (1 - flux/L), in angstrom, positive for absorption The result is 2.0 angstrom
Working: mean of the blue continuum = 0.64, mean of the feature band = 0.625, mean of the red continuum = 0.672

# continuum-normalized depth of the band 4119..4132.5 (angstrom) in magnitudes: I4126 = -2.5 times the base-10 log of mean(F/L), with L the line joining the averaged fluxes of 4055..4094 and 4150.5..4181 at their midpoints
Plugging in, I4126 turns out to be 0.03 mag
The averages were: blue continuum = 0.646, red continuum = 0.67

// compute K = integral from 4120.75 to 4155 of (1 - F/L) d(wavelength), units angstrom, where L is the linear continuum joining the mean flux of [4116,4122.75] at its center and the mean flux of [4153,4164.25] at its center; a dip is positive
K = 0.33 angstrom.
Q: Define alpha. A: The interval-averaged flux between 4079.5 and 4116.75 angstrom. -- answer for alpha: 0.638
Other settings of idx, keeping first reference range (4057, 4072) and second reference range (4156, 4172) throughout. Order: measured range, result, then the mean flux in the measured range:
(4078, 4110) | 1.0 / 0.626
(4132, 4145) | 0.2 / 0.654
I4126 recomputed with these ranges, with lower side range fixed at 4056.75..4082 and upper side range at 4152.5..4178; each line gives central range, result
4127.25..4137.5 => 0.057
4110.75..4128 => -0.038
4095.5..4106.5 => 0.182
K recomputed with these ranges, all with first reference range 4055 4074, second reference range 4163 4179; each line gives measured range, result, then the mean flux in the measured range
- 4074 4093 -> 0.0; 0.648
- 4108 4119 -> -0.3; 0.67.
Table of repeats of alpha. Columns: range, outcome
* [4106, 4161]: 0.659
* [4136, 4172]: 0.676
